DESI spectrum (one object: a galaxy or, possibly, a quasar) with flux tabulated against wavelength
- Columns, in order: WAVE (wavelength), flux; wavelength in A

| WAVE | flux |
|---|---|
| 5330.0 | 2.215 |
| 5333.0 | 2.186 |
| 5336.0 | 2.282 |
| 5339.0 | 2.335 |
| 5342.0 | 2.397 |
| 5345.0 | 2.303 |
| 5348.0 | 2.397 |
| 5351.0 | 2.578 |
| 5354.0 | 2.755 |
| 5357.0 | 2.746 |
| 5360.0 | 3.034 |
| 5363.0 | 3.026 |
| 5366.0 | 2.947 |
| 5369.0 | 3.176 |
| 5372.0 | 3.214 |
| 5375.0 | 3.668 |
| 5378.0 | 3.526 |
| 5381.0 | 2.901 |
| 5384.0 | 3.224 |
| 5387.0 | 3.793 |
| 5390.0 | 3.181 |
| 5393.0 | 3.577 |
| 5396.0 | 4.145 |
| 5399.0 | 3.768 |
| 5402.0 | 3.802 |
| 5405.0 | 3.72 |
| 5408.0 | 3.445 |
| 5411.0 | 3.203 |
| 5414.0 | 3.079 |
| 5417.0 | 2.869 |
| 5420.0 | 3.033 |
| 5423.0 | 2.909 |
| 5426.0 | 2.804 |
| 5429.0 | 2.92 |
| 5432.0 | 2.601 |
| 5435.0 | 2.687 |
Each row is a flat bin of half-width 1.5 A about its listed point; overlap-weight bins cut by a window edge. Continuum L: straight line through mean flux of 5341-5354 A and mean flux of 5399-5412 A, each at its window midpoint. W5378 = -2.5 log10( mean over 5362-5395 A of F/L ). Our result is -0.09 mag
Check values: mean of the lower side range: 2.46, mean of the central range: 3.31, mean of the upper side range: 3.58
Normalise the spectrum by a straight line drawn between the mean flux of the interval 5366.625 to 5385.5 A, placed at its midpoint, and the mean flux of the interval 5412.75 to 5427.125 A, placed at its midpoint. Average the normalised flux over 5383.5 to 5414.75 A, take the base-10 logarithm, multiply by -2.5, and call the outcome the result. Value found -0.15 mag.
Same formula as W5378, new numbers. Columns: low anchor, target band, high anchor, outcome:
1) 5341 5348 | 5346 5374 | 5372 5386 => -0.03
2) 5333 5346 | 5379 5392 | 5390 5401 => 0.06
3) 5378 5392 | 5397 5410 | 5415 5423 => -0.18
